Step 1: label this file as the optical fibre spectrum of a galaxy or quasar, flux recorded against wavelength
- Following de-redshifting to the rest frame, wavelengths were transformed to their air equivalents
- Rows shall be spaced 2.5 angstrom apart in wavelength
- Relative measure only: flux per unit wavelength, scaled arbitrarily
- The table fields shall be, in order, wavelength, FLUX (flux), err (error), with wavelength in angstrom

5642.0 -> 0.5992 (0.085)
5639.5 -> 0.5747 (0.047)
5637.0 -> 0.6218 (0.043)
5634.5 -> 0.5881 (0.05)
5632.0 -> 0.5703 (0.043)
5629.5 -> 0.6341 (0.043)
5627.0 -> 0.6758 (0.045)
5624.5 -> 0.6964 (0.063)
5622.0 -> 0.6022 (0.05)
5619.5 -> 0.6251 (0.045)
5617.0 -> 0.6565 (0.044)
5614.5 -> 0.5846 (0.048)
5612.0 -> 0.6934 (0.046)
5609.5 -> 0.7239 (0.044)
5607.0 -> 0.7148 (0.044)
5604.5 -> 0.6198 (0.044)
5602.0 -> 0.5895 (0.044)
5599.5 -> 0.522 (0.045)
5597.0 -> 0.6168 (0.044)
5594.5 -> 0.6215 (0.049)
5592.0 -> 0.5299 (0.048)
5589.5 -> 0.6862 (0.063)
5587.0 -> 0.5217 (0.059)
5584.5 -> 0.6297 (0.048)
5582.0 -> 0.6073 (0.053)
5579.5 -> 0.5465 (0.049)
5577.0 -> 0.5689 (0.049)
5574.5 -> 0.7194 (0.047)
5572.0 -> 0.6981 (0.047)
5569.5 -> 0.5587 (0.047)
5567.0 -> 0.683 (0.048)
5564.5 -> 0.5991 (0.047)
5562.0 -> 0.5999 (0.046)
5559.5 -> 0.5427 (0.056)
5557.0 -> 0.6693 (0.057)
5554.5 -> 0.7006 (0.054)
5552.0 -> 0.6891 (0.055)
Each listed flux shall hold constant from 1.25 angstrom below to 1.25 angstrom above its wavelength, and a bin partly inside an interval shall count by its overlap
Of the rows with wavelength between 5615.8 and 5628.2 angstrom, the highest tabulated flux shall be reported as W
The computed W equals 0.6964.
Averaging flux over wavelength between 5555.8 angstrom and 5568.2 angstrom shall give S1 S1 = 0.618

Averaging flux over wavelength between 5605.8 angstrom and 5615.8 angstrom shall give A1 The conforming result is 0.679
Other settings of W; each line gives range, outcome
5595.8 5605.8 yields 0.6198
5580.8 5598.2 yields 0.6862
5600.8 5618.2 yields 0.7239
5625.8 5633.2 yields 0.6758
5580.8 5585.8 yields 0.6297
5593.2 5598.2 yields 0.6215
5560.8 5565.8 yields 0.5999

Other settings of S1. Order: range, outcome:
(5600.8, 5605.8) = 0.606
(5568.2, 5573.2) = 0.628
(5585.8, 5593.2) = 0.58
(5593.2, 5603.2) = 0.587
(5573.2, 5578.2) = 0.645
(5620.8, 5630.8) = 0.652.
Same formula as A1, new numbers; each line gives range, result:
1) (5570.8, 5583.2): 0.628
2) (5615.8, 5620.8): 0.64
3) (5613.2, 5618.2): 0.621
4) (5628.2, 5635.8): 0.598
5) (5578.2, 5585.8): 0.594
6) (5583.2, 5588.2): 0.577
